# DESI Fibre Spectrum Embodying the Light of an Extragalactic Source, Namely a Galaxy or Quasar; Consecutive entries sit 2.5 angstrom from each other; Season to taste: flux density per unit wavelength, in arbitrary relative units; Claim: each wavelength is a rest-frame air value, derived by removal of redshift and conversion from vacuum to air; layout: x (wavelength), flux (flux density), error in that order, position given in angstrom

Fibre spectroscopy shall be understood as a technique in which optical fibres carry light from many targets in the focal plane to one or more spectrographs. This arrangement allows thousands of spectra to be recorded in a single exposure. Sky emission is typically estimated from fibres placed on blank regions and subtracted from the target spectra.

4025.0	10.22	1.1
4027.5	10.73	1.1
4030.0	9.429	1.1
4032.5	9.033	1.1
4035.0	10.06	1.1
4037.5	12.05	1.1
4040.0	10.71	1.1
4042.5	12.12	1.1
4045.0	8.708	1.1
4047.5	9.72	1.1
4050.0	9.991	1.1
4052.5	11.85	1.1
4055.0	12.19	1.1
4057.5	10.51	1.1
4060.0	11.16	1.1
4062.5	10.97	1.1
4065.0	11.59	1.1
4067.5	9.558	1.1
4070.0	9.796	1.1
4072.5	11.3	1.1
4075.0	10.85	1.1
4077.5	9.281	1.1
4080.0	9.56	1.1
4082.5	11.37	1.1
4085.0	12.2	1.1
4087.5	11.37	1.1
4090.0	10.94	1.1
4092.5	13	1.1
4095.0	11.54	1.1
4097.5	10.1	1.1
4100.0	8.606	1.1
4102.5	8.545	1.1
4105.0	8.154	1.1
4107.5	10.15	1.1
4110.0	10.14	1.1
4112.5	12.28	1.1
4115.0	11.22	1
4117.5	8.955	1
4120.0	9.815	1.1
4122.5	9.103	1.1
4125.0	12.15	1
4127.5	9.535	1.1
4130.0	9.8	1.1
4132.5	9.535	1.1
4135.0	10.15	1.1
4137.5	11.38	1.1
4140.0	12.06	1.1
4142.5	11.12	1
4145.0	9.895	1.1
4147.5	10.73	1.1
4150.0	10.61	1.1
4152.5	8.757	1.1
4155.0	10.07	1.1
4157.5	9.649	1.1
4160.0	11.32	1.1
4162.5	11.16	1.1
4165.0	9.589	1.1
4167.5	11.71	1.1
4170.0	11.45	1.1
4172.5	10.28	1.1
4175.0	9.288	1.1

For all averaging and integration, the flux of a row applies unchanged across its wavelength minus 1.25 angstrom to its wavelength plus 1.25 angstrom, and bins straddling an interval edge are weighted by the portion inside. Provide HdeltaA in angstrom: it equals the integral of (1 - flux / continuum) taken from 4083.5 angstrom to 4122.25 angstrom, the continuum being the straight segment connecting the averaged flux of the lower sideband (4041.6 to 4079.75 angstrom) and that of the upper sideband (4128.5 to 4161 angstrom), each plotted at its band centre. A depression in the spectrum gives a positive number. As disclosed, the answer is 0.19 angstrom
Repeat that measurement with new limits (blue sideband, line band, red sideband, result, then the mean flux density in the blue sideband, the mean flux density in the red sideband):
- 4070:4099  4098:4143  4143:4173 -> 2.4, 11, 10.5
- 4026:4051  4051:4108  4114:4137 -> -2.6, 10.3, 10.1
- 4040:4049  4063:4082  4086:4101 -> 0.6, 10.3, 11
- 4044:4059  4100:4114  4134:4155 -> 1.0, 10.5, 10.6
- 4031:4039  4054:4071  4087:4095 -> 0.3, 10.4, 11.8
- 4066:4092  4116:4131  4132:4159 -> 0.8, 10.7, 10.4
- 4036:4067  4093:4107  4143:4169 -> 1.4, 10.9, 10.4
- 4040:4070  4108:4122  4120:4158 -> 0.0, 10.7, 10.3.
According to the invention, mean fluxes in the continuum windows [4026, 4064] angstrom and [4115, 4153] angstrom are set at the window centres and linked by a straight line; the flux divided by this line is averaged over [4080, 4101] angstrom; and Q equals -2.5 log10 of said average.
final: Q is -0.06 mag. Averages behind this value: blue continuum 10.6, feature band 11.1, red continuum 10.3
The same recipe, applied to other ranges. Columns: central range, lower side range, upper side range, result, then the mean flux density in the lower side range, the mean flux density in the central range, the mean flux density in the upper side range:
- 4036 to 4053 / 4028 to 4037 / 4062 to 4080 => -0.071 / 9.82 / 10.7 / 10.4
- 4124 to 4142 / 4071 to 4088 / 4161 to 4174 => 0.016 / 10.8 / 10.7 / 10.8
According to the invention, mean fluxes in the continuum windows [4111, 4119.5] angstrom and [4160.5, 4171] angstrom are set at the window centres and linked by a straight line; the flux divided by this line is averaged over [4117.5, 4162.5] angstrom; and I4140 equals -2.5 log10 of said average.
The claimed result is 0.054 mag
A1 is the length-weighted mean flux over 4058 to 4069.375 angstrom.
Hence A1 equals 10.7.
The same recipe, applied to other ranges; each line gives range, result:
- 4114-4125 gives 10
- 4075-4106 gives 10.4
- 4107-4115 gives 11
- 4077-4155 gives 10.4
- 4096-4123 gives 9.77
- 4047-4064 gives 11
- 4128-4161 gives 10.4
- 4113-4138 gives 10.2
